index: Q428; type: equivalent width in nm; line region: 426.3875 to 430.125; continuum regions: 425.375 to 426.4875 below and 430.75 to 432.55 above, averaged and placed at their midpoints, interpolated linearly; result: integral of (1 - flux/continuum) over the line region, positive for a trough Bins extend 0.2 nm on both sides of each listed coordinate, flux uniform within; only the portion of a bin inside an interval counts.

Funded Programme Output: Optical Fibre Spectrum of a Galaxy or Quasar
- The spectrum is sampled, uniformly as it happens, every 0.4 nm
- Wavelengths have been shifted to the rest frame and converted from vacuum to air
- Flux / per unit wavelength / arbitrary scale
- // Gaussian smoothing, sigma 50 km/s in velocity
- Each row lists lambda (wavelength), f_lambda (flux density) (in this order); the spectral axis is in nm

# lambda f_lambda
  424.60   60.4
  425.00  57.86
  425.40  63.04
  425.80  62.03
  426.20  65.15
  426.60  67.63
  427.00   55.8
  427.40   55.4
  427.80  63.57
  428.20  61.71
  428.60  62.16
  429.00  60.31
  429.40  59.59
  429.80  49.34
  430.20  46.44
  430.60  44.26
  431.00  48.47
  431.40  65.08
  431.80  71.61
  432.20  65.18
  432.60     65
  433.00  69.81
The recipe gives 0.24 nm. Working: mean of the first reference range 63.8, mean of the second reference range 62.3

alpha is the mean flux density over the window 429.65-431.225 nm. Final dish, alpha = 47.3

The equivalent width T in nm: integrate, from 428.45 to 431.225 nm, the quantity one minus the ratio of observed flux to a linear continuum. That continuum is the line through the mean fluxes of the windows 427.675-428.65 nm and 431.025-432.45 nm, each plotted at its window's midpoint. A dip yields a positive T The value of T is 0.47 nm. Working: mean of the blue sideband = 62.4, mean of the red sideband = 64.9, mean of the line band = 52.9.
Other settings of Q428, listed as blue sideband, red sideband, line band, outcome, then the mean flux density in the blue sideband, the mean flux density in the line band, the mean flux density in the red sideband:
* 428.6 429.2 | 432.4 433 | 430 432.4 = 0.286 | 60.9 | 56.8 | 66.6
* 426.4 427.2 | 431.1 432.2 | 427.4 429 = 0.041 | 61.7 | 61.3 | 66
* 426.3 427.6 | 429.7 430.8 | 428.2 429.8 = -0.241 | 60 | 59.4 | 46.4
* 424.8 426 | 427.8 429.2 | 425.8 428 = -0.008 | 61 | 61.6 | 61.7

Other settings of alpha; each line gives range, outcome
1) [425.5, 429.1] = 61.6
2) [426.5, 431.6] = 56.7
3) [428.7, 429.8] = 58.2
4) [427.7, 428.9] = 62.2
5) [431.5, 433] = 67.5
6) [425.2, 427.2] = 62.7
